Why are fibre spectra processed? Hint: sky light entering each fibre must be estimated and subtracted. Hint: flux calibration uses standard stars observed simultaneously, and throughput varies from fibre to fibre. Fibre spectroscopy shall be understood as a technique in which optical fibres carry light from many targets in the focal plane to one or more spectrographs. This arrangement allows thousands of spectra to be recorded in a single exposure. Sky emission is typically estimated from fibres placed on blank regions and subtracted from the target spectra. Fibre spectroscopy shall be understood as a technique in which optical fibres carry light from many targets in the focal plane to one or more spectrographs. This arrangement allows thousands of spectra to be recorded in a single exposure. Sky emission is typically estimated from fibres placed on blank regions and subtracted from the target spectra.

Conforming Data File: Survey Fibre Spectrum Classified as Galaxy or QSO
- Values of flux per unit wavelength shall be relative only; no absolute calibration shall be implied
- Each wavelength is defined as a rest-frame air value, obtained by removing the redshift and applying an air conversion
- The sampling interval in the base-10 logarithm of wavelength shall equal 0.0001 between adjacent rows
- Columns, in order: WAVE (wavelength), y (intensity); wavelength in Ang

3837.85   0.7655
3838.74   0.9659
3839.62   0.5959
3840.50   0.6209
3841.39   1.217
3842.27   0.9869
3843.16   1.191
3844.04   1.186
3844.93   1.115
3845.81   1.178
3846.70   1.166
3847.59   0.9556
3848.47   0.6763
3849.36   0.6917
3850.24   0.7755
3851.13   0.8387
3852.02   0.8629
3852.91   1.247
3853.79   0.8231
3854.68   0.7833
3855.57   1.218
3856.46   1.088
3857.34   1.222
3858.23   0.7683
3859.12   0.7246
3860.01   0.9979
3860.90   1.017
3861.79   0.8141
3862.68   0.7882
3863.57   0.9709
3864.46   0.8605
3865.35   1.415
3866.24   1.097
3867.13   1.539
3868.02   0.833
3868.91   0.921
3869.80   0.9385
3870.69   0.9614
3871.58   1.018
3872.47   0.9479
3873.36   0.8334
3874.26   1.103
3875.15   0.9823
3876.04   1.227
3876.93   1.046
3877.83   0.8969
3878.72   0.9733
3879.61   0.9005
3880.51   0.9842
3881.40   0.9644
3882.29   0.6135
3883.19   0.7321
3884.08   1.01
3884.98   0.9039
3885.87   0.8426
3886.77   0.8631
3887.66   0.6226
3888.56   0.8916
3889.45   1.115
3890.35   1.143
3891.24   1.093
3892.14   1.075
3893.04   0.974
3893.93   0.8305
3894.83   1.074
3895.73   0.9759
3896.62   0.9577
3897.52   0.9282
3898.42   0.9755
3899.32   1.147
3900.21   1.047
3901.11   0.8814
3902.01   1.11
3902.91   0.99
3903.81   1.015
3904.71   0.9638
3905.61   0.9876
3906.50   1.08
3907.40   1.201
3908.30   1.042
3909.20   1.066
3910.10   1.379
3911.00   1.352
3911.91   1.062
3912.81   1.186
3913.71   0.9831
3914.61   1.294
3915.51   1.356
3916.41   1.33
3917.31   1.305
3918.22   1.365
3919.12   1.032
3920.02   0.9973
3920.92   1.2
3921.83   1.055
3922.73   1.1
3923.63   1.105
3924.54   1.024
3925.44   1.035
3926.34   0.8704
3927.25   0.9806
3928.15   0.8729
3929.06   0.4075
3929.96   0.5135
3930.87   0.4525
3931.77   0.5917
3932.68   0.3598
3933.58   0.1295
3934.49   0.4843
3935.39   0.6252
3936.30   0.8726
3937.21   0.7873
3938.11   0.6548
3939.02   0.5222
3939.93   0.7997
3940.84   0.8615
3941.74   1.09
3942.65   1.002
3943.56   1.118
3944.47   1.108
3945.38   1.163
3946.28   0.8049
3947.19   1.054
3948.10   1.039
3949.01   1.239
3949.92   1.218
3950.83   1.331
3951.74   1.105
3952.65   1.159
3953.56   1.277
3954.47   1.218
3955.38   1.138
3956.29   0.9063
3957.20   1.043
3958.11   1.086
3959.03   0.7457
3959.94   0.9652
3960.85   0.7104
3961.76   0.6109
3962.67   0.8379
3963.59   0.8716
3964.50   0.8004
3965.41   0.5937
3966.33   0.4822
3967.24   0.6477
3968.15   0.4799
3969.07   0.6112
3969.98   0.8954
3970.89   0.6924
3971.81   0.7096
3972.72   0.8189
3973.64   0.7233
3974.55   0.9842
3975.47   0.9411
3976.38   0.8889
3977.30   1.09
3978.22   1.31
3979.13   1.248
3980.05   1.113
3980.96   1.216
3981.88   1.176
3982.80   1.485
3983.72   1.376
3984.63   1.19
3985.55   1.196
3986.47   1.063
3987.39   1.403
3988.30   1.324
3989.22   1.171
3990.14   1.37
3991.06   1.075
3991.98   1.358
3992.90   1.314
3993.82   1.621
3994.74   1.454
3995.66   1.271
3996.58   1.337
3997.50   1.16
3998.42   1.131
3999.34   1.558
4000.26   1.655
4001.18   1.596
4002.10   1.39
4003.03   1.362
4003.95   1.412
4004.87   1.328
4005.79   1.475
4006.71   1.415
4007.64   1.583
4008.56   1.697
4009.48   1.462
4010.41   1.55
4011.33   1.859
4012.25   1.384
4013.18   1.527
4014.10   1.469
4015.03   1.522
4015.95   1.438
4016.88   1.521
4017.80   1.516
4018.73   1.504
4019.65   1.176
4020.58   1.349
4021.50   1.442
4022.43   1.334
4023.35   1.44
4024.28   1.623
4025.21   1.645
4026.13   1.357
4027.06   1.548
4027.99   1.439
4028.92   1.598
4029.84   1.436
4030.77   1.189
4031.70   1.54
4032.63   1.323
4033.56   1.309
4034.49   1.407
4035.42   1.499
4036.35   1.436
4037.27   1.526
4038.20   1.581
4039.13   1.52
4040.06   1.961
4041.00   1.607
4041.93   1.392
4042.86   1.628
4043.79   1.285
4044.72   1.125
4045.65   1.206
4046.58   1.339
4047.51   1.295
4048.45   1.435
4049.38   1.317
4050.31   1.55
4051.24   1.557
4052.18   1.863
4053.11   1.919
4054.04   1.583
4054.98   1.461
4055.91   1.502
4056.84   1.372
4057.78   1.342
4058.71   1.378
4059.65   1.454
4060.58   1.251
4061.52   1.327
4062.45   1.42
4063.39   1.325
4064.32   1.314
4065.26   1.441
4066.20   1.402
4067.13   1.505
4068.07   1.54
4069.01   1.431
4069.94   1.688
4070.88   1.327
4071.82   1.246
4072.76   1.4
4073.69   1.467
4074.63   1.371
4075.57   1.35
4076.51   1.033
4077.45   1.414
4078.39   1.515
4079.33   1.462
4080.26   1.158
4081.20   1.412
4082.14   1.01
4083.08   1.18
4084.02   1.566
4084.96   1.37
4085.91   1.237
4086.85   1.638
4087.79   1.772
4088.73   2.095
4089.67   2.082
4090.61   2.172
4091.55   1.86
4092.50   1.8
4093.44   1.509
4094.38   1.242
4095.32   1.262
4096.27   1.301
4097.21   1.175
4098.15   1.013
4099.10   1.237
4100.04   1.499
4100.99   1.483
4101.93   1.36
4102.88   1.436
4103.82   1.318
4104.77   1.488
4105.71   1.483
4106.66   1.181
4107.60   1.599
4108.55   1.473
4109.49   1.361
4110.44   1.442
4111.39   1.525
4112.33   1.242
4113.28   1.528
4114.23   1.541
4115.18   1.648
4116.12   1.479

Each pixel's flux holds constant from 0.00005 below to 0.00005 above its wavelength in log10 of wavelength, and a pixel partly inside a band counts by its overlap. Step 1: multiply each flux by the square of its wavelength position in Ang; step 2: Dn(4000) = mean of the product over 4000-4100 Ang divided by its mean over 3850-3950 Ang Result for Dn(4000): 1.63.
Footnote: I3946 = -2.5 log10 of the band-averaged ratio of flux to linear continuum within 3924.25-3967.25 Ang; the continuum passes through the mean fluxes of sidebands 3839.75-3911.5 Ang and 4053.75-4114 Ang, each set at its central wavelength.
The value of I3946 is 0.31 mag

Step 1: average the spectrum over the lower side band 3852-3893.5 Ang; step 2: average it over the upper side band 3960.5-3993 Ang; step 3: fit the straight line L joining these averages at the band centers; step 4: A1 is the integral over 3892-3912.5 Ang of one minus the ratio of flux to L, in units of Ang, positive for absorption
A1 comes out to -1.49 Ang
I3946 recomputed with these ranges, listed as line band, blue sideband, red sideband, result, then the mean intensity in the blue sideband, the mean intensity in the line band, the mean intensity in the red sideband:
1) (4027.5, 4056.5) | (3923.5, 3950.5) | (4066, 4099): -0.16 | 0.825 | 1.48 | 1.46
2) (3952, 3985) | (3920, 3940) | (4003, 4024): 0.15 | 0.752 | 0.946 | 1.47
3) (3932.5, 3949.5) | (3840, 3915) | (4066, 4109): 0.33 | 0.997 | 0.836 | 1.45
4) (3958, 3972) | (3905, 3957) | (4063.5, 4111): 0.44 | 0.988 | 0.725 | 1.44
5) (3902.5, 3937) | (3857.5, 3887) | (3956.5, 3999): 0.03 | 0.957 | 0.963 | 1.04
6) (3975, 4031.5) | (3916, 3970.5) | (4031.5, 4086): -0.18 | 0.894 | 1.38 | 1.42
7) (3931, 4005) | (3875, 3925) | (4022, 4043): 0.24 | 1.04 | 1.03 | 1.49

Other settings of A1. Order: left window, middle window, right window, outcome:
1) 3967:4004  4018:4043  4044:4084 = -3.3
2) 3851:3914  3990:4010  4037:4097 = -1.7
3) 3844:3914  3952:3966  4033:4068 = 3.2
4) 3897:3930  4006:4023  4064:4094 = -2.0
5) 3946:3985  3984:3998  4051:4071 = -2.3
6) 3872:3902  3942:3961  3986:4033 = 2.0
